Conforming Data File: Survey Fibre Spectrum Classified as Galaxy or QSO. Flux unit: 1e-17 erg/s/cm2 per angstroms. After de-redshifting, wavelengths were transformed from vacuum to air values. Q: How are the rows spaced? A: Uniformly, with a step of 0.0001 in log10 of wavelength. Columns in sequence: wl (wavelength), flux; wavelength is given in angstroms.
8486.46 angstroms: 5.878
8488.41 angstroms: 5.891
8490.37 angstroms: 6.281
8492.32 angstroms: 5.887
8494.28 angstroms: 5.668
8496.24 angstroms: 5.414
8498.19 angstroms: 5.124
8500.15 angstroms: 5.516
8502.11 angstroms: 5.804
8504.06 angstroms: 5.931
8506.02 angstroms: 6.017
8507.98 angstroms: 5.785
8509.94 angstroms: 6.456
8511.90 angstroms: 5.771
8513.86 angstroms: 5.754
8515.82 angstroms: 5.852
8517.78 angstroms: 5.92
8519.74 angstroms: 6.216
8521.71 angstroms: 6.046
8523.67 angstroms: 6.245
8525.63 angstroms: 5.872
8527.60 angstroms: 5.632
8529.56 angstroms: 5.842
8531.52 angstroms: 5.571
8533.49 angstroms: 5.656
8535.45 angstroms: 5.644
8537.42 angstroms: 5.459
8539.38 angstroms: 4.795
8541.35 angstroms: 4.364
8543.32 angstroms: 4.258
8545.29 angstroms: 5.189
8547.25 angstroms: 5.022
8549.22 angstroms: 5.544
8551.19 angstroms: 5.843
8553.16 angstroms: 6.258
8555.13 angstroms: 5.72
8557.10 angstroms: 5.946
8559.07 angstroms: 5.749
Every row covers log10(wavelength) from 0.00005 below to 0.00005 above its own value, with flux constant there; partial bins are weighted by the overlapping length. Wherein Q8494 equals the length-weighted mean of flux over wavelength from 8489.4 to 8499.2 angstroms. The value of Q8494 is 5.67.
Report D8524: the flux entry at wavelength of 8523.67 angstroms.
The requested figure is 6.245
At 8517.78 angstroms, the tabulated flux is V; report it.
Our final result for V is 5.92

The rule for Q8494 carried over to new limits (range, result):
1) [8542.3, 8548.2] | 4.82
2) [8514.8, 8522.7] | 6.01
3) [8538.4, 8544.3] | 4.47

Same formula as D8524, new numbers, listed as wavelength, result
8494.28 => 5.668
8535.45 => 5.644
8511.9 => 5.771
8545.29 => 5.189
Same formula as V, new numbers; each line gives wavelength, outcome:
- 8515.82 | 5.852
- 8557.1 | 5.946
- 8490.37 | 6.281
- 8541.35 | 4.364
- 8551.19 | 5.843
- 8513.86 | 5.754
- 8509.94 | 6.456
